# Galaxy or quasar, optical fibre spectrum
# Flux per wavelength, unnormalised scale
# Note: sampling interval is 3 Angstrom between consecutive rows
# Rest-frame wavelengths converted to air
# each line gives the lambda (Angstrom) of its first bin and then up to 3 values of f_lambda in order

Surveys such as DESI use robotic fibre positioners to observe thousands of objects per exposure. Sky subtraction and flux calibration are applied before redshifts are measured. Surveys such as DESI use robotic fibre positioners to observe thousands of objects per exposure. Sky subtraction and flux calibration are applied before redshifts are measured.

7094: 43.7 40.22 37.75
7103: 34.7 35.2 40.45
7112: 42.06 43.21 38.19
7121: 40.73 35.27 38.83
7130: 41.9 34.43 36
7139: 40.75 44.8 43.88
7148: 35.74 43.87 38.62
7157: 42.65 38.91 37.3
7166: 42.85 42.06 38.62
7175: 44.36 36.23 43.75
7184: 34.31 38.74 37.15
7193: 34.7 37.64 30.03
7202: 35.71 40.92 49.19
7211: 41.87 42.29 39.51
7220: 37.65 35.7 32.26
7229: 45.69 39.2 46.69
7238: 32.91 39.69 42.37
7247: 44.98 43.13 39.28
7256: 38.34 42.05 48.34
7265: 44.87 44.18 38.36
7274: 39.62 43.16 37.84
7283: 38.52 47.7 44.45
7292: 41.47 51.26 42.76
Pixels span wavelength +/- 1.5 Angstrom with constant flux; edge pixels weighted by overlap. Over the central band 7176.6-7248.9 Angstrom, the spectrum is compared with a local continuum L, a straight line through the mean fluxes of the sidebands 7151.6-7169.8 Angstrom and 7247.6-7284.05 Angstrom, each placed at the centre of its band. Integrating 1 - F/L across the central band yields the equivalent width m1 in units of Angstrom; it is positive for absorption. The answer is 3.3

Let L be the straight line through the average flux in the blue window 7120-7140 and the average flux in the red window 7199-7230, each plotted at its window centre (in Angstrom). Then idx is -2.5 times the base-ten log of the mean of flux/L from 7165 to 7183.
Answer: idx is -0.06 mag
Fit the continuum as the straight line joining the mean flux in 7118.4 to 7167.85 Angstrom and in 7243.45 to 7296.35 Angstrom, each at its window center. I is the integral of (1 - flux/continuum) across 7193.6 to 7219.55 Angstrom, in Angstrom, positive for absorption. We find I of 1.2 Angstrom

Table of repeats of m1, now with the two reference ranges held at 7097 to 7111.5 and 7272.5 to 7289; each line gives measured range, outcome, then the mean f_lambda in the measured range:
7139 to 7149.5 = -0.8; 41.4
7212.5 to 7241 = 0.9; 39.1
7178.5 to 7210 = 1.2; 38.2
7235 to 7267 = -0.7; 41.9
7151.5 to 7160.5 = -0.4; 40.6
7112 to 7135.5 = -0.5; 39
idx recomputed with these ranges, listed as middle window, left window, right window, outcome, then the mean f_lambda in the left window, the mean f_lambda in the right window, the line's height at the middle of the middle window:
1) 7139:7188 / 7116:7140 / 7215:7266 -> -0.04 mag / 38.3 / 40.7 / 39.1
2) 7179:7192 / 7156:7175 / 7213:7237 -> 0.06 mag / 40.7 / 39.7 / 40.3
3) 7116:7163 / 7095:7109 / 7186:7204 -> -0.08 mag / 37.6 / 35.7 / 36.8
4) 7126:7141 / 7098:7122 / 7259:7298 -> 0.03 mag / 39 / 43.2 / 39.6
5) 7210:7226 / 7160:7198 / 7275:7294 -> 0.04 mag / 38.9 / 42.4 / 40.2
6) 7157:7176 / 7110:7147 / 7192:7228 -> -0.04 mag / 40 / 38.3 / 39.2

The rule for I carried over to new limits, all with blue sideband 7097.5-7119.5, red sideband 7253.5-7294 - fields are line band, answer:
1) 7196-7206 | 1.3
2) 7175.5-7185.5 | 0.4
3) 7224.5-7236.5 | 0.1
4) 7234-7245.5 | 0.4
